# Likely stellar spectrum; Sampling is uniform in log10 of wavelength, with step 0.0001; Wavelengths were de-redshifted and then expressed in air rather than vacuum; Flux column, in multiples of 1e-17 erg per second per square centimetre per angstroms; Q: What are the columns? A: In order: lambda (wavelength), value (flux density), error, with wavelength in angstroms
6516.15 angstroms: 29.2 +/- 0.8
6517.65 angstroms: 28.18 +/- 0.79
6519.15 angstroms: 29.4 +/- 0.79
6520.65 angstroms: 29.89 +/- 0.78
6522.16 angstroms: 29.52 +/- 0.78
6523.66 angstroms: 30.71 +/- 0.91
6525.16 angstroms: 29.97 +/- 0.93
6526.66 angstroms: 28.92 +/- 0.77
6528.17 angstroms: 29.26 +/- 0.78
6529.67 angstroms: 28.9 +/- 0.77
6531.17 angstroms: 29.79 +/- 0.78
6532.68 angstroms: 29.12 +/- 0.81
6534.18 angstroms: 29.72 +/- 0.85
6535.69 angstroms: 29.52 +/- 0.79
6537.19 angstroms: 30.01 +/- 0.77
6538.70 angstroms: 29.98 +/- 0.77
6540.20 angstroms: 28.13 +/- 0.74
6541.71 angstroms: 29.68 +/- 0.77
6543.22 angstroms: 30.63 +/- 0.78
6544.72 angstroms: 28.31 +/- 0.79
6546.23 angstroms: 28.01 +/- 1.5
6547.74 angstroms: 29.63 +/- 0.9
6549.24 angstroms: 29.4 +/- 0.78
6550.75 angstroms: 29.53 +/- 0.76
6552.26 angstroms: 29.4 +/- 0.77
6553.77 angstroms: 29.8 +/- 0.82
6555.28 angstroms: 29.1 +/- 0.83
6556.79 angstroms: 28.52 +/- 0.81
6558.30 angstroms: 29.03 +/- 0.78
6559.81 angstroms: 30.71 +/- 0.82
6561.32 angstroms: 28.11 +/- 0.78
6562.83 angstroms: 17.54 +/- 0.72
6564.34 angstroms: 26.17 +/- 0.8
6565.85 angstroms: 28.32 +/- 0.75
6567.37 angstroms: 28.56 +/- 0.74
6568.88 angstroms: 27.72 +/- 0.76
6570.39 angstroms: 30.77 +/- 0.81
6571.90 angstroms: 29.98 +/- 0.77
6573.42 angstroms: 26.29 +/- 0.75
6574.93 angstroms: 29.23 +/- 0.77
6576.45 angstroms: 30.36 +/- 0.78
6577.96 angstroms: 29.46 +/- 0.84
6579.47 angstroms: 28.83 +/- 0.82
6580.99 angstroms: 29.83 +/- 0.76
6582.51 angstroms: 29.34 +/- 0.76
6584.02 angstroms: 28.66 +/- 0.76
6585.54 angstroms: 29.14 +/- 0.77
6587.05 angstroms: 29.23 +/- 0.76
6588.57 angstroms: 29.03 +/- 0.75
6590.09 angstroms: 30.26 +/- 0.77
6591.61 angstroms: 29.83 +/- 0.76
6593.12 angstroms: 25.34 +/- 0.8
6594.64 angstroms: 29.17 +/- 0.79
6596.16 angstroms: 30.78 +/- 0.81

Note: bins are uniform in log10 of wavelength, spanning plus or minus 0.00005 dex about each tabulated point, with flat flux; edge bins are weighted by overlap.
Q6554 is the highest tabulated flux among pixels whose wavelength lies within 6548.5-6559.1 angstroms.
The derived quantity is 29.8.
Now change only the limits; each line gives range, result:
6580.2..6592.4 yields 30.26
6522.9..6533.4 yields 30.71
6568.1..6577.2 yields 30.77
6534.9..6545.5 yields 30.63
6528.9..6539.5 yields 30.01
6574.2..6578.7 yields 30.36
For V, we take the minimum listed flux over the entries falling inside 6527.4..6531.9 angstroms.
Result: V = 28.9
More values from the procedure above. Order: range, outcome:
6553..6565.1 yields 17.54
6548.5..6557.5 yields 28.52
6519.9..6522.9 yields 29.52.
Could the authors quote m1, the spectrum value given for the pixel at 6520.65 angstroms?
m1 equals 29.89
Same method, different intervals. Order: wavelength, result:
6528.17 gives 29.26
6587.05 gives 29.23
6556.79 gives 28.52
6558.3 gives 29.03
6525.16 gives 29.97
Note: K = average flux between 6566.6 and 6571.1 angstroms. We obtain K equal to 29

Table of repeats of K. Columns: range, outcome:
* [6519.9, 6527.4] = 29.8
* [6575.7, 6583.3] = 29.6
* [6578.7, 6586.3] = 29.2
